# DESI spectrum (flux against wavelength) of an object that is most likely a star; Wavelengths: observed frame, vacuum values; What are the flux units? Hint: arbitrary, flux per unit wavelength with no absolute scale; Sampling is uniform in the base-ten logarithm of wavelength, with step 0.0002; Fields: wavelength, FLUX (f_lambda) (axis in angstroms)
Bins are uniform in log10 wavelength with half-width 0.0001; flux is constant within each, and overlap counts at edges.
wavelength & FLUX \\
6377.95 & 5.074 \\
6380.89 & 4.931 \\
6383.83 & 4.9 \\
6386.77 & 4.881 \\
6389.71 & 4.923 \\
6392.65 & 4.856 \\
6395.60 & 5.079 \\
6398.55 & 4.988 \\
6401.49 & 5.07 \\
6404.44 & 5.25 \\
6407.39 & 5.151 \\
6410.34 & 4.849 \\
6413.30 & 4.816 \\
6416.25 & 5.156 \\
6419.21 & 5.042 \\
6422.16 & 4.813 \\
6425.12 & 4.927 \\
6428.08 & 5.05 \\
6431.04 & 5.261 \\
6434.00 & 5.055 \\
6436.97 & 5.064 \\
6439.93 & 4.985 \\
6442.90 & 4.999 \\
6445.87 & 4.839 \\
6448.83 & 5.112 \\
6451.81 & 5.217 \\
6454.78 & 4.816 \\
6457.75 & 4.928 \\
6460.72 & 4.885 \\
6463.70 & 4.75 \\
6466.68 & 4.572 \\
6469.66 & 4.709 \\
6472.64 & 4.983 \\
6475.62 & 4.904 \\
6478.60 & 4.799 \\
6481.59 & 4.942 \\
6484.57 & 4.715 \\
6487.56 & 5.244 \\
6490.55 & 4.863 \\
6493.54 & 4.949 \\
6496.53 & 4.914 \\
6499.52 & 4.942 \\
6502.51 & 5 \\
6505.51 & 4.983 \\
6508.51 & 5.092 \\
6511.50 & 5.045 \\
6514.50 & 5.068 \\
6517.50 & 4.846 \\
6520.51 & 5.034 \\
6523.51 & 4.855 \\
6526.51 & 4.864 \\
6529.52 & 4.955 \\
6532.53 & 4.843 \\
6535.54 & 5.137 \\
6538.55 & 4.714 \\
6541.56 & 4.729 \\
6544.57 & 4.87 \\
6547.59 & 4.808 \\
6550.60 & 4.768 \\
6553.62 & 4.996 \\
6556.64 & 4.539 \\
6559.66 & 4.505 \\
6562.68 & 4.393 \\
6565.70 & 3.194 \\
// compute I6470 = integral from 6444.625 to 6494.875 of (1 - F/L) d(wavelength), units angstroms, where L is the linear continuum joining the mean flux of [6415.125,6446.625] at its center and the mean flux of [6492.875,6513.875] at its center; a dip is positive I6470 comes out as 1.1 angstroms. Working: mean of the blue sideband 5.02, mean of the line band 4.9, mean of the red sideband 5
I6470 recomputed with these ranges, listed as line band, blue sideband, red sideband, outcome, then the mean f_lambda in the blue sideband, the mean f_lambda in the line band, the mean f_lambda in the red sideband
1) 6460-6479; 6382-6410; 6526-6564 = 0.37 angstroms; 5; 4.8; 4.78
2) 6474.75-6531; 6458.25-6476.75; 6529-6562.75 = -1.81 angstroms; 4.8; 4.95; 4.78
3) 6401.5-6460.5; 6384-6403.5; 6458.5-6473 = -1.81 angstroms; 4.97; 5.02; 4.77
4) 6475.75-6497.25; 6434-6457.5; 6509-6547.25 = 0.18 angstroms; 5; 4.92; 4.91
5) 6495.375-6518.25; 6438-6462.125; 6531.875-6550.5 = -0.45 angstroms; 4.98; 4.99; 4.85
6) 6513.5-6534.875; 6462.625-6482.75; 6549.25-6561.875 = -0.90 angstroms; 4.81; 4.93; 4.68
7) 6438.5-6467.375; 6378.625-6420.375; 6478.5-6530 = 0.31 angstroms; 4.99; 4.92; 4.95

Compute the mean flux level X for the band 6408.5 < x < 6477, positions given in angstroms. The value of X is 4.95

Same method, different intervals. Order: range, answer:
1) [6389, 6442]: 5.02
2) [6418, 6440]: 5.03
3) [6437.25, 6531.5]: 4.93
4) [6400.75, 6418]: 5.05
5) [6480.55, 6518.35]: 4.97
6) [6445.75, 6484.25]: 4.88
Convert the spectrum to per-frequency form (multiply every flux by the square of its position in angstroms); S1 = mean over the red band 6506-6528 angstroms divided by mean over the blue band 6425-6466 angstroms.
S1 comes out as 1.0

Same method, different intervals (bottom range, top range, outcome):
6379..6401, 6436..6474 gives 1.01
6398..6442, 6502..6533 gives 1.02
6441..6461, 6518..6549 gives 1.01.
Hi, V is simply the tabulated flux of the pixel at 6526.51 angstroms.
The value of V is 4.864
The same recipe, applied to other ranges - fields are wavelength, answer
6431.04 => 5.261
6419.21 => 5.042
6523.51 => 4.855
